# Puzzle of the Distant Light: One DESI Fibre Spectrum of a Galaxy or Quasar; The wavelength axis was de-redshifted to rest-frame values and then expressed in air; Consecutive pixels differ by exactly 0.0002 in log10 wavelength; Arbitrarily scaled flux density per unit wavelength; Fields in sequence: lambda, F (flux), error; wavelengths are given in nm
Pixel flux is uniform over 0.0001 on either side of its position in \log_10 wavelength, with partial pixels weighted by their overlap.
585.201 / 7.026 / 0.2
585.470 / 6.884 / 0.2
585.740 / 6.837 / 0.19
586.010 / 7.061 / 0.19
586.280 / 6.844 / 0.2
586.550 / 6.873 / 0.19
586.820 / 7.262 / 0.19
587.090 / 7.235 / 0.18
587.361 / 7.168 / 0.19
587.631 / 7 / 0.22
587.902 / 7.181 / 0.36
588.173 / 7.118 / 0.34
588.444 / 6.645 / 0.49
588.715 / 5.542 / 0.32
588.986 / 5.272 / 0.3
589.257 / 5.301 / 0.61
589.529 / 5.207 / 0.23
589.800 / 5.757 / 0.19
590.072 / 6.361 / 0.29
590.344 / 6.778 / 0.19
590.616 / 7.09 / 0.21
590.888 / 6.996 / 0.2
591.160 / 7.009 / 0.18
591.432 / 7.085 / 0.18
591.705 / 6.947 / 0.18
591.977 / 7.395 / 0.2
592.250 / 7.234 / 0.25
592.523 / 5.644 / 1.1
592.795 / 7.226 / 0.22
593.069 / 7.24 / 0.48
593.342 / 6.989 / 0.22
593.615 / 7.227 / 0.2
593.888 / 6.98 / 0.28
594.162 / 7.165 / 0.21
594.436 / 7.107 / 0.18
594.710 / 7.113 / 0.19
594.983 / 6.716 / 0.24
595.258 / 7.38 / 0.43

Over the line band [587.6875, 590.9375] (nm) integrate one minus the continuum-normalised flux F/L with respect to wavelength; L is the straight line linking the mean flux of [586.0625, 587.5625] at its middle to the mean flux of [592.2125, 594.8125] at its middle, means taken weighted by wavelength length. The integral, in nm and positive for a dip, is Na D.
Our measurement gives 0.36 nm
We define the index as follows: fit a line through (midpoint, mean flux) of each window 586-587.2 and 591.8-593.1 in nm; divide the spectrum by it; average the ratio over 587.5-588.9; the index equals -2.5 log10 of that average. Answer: 0.06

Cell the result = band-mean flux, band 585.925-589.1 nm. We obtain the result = 6.77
